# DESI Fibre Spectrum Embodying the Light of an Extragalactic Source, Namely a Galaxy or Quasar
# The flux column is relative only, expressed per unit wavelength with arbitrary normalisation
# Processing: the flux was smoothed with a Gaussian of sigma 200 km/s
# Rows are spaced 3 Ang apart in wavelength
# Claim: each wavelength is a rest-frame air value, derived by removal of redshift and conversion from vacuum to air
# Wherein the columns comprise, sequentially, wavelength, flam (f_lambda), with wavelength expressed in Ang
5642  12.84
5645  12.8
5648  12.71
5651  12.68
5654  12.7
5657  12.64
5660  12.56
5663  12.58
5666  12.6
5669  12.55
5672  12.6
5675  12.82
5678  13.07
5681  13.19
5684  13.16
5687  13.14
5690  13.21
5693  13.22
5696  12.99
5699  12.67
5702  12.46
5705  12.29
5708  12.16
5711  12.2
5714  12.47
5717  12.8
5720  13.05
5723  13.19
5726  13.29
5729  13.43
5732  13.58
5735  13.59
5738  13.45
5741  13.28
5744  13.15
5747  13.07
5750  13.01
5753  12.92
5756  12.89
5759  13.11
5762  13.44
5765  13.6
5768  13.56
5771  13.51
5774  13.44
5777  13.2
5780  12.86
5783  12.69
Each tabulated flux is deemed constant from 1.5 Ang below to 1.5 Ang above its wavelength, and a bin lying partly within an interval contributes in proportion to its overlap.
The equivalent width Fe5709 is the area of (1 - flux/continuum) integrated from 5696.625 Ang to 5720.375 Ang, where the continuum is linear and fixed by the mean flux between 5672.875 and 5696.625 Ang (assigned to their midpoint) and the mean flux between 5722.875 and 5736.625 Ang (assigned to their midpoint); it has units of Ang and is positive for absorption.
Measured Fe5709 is 1.4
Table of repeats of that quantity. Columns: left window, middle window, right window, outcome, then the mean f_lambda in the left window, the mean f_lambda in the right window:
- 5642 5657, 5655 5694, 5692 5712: -0.7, 12.7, 12.6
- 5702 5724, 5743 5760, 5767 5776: 0.2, 12.6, 13.5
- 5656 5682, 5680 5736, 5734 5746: 0.5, 12.7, 13.3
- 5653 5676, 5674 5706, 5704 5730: -0.6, 12.6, 12.8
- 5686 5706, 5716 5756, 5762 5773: 0.1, 12.9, 13.5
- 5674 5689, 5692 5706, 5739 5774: 0.4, 13.1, 13.2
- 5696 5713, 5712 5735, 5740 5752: -0.7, 12.4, 13.1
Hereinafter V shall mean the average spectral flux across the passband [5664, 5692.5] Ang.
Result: 12.9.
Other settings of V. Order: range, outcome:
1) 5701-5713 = 12.3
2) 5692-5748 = 13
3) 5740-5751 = 13.1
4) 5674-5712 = 12.8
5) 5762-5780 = 13.4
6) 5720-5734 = 13.3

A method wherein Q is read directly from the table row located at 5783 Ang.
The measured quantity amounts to 12.69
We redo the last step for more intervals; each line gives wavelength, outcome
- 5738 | 13.45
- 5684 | 13.16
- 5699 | 12.67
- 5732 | 13.58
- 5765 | 13.6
